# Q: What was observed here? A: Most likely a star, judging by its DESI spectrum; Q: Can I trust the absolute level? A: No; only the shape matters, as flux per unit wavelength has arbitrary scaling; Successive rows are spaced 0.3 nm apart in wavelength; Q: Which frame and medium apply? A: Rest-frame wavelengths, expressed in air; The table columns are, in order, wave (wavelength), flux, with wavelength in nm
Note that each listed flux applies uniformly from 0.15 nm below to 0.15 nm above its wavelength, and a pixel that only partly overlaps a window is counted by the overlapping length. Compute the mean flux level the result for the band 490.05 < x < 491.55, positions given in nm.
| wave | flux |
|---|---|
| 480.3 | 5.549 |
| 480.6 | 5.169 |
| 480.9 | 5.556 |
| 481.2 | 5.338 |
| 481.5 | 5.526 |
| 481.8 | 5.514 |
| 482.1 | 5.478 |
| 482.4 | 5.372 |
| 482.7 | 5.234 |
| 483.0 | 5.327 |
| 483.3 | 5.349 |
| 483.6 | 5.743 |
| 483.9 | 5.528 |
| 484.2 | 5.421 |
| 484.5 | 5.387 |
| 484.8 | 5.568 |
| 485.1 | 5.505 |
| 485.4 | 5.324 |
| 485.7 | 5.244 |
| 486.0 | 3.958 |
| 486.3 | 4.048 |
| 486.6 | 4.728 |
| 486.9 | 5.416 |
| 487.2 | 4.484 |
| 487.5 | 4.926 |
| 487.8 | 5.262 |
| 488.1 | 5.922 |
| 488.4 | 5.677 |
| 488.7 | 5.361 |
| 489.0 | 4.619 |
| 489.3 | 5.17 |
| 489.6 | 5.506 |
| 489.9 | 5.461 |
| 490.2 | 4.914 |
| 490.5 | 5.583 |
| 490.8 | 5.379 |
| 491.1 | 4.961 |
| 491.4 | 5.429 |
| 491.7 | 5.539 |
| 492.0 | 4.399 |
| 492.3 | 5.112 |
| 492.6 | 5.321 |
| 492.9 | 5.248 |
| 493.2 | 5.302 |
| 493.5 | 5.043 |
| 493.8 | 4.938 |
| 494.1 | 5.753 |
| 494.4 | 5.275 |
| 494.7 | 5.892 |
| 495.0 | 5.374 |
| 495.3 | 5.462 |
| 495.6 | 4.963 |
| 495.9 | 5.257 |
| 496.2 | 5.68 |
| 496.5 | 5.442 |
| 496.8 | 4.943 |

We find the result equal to 5.25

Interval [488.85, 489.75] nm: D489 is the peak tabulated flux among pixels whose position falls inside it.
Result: 5.506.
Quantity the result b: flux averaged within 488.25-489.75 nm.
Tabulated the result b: 5.27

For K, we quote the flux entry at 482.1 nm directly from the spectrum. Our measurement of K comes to 5.478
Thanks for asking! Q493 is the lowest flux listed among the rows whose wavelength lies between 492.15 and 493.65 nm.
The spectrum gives 5.043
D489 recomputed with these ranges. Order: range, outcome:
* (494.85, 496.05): 5.462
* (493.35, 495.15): 5.892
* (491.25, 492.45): 5.539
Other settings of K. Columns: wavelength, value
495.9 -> 5.257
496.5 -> 5.442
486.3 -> 4.048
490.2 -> 4.914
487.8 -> 5.262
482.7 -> 5.234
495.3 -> 5.462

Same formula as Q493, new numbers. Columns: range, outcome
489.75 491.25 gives 4.914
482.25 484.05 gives 5.234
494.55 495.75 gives 4.963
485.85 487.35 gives 3.958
